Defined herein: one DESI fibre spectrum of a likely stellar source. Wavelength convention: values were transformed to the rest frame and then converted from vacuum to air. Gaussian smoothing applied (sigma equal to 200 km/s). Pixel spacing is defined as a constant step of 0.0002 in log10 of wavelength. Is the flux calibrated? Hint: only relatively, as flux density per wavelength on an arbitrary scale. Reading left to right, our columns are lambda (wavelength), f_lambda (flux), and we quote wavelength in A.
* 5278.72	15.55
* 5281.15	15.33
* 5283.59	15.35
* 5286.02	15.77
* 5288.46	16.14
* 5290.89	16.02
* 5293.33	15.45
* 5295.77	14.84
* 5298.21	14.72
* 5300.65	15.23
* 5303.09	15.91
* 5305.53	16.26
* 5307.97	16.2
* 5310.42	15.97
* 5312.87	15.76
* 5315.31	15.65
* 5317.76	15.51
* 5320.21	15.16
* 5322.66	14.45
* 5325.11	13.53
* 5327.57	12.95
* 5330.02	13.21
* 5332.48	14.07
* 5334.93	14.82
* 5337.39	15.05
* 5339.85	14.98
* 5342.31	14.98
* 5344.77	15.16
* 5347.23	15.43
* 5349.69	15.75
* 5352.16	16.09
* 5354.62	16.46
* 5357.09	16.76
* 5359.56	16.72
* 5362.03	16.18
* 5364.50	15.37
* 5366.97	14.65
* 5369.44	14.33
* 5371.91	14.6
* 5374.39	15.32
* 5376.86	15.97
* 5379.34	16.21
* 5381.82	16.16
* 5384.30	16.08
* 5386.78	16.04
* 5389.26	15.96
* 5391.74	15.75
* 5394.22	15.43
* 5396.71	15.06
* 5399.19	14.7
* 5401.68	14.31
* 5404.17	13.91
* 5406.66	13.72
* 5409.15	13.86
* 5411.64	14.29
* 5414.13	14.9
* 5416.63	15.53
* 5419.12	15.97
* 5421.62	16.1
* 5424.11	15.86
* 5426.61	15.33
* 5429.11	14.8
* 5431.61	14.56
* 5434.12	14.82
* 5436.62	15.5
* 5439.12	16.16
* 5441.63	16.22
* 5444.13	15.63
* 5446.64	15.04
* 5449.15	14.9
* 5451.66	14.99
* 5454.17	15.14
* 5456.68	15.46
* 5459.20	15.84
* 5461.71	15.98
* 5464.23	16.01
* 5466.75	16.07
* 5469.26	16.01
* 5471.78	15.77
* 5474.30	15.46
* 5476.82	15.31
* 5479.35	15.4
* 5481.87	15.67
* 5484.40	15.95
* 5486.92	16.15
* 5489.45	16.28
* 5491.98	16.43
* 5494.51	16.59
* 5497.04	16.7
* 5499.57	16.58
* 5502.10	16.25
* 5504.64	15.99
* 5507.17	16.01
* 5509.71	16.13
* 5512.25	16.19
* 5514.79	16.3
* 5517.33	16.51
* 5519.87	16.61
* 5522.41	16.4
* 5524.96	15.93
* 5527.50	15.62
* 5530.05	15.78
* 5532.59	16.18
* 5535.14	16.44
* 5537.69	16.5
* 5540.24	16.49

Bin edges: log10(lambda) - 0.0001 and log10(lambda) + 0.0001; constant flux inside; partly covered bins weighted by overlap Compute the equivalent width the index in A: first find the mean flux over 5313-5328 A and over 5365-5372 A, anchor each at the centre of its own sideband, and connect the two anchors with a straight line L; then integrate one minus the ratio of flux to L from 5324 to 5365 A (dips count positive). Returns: -1.4 A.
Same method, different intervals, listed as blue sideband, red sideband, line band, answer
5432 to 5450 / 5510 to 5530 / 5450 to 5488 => 0.1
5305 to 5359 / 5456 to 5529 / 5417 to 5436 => 0.4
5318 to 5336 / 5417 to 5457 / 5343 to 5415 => -3.1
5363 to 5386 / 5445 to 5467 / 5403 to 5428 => 0.8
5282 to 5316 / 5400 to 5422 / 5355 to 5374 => -0.6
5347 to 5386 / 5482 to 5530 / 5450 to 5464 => 0.5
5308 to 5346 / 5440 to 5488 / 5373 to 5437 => 0.2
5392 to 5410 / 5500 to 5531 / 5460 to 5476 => -0.4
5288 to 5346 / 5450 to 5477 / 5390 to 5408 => 0.8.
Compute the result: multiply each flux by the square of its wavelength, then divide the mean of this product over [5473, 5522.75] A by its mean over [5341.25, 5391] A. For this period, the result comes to 1.1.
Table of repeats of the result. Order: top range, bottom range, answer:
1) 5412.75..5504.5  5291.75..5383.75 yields 1.07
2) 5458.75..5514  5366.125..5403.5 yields 1.08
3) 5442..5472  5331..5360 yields 1.05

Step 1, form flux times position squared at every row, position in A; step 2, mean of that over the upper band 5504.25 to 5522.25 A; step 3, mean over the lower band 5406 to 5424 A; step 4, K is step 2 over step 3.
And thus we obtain 1.12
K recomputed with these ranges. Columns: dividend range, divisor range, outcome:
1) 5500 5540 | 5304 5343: 1.17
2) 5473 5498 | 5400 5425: 1.11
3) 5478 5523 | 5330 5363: 1.11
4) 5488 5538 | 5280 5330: 1.15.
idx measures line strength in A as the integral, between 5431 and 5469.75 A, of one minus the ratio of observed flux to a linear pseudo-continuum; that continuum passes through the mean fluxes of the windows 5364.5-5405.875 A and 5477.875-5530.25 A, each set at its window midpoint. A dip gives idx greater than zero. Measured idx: 0.6 A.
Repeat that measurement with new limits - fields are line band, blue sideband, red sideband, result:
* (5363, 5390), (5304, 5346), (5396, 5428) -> -1.11 A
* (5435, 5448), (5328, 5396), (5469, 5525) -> 0.13 A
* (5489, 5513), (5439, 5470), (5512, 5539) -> -0.45 A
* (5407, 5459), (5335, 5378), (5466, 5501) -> 1.91 A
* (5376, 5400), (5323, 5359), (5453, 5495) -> -0.75 A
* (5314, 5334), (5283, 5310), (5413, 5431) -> 1.64 A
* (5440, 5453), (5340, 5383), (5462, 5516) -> 0.44 A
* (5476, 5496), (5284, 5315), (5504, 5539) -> 0.14 A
